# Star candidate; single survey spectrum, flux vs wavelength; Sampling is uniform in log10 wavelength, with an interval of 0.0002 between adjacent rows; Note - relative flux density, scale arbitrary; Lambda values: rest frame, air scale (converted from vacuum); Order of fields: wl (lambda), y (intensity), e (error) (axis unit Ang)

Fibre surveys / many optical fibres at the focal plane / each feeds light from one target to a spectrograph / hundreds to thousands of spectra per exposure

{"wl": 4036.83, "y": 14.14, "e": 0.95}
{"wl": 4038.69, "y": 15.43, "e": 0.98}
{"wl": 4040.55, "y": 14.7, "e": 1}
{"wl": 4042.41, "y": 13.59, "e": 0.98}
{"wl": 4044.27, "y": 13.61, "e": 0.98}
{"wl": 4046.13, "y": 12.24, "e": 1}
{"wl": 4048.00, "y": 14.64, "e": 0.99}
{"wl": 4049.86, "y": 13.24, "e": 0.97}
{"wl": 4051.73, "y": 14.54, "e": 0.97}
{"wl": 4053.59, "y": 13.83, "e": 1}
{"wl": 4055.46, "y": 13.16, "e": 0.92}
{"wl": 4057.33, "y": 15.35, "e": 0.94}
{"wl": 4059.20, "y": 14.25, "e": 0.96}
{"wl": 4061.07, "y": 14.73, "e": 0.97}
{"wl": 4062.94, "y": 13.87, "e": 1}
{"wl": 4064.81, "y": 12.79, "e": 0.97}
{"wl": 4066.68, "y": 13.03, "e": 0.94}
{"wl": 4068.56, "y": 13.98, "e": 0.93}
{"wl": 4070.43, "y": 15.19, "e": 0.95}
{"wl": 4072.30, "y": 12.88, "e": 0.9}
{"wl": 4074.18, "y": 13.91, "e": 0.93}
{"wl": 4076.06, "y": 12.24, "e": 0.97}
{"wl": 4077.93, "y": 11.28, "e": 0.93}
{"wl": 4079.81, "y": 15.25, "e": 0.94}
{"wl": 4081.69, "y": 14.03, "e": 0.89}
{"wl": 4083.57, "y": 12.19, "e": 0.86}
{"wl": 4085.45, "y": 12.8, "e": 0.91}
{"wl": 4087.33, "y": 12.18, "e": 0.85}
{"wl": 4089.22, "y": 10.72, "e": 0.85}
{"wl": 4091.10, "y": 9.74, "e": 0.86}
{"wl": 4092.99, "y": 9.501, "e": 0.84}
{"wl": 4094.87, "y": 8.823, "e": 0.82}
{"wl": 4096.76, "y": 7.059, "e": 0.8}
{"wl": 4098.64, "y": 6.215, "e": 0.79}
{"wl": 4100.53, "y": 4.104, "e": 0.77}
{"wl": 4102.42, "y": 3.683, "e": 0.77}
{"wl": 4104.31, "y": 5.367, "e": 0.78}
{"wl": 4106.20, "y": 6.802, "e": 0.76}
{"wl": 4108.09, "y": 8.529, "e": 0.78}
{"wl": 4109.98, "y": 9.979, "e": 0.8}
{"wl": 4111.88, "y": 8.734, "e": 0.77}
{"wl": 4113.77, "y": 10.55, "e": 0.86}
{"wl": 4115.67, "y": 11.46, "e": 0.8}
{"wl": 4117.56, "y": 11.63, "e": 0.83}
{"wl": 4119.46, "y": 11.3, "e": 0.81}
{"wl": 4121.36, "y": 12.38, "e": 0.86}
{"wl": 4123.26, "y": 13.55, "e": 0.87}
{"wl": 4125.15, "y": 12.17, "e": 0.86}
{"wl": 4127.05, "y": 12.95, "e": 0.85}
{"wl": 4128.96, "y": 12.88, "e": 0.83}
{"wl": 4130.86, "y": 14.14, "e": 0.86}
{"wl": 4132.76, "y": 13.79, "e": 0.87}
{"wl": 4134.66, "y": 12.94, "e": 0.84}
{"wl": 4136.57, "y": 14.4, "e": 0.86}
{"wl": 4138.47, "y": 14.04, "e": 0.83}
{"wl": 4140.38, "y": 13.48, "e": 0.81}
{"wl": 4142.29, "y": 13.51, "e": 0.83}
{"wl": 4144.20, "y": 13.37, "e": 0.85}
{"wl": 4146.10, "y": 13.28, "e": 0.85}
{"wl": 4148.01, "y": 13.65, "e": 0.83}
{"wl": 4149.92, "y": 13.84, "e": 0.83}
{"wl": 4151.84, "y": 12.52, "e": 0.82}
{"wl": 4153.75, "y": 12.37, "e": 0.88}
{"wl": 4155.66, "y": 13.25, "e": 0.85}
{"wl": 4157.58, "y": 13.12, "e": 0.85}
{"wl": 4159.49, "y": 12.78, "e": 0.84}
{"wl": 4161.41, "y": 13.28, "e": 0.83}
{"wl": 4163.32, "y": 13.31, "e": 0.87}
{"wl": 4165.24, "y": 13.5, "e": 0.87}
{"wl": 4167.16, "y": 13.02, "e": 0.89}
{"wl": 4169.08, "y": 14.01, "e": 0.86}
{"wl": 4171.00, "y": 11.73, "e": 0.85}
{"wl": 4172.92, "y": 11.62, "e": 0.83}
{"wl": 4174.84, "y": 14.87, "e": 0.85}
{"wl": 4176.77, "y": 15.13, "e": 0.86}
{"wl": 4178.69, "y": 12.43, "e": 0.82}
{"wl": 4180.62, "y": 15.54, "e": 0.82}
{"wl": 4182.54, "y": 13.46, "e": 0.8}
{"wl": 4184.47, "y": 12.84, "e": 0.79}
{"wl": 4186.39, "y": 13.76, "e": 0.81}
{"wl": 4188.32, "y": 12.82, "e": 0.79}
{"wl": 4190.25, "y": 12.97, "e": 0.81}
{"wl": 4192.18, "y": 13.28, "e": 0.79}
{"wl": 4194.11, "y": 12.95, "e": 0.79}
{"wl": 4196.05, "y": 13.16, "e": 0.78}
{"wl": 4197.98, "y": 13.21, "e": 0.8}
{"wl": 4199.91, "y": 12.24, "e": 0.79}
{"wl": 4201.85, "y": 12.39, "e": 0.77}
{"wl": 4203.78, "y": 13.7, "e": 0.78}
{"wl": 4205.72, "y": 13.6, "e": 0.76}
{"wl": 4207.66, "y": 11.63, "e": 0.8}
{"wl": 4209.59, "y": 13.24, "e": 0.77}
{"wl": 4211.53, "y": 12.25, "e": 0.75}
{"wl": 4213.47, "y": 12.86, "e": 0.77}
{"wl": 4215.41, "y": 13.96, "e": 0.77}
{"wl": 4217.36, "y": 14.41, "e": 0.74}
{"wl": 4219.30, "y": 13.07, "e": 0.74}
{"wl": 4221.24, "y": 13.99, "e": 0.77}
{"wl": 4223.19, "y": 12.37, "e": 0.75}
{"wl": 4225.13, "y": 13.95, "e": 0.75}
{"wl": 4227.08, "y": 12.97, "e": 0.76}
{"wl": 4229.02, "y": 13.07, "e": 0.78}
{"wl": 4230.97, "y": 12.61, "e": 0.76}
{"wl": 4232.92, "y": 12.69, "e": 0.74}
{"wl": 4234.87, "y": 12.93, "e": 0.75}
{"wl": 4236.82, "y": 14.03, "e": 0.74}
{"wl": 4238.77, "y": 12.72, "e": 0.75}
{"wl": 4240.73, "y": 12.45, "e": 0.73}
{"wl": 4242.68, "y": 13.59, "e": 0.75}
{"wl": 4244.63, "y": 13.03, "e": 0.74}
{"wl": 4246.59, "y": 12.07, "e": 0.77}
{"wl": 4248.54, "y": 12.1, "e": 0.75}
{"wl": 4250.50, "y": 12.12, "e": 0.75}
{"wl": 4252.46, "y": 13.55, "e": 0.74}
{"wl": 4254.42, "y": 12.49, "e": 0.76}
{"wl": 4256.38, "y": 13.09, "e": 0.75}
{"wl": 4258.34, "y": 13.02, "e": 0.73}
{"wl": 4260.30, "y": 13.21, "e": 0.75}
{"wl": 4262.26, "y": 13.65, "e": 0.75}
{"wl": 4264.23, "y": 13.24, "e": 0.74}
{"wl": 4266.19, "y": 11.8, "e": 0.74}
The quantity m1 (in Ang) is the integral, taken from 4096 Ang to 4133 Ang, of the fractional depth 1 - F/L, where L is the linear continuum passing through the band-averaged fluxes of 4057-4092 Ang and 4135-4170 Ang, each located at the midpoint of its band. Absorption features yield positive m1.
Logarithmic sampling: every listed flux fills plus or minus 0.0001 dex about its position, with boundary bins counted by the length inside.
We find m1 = 9.6 Ang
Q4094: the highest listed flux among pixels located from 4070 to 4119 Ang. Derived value 15.25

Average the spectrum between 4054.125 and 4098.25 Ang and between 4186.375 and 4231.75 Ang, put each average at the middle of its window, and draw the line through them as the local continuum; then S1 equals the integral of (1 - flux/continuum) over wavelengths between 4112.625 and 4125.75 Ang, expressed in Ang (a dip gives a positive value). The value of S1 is 0.9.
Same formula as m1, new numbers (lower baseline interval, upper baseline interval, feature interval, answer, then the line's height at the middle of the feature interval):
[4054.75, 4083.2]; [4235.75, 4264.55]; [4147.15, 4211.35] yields 0.3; 13.2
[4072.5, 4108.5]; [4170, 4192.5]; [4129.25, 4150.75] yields -3.5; 11.7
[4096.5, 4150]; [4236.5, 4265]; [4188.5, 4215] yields -1.5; 12.2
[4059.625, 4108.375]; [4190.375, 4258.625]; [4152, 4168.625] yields -1.5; 12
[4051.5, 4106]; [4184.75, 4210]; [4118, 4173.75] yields -3.4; 12.3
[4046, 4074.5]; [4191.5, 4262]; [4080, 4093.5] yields 1.9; 13.8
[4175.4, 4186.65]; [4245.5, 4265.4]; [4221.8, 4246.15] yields 0.2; 13.1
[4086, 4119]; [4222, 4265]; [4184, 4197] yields -2.1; 11.3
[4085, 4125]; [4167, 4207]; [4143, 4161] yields -2.5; 11.6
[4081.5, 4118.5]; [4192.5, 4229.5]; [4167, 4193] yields -3.1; 12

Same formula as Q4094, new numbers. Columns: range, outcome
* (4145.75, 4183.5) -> 15.54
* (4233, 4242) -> 14.03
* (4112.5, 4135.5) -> 14.14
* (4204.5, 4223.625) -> 14.41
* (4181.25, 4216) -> 13.96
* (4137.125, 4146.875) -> 14.04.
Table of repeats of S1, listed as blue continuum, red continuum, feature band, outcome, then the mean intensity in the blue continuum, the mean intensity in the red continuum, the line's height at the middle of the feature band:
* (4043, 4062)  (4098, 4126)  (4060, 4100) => -0.4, 14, 9.12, 11.7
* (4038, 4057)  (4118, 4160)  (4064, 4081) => 0.4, 13.9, 13.2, 13.7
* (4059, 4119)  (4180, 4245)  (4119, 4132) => -1.5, 10.8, 13.2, 11.5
